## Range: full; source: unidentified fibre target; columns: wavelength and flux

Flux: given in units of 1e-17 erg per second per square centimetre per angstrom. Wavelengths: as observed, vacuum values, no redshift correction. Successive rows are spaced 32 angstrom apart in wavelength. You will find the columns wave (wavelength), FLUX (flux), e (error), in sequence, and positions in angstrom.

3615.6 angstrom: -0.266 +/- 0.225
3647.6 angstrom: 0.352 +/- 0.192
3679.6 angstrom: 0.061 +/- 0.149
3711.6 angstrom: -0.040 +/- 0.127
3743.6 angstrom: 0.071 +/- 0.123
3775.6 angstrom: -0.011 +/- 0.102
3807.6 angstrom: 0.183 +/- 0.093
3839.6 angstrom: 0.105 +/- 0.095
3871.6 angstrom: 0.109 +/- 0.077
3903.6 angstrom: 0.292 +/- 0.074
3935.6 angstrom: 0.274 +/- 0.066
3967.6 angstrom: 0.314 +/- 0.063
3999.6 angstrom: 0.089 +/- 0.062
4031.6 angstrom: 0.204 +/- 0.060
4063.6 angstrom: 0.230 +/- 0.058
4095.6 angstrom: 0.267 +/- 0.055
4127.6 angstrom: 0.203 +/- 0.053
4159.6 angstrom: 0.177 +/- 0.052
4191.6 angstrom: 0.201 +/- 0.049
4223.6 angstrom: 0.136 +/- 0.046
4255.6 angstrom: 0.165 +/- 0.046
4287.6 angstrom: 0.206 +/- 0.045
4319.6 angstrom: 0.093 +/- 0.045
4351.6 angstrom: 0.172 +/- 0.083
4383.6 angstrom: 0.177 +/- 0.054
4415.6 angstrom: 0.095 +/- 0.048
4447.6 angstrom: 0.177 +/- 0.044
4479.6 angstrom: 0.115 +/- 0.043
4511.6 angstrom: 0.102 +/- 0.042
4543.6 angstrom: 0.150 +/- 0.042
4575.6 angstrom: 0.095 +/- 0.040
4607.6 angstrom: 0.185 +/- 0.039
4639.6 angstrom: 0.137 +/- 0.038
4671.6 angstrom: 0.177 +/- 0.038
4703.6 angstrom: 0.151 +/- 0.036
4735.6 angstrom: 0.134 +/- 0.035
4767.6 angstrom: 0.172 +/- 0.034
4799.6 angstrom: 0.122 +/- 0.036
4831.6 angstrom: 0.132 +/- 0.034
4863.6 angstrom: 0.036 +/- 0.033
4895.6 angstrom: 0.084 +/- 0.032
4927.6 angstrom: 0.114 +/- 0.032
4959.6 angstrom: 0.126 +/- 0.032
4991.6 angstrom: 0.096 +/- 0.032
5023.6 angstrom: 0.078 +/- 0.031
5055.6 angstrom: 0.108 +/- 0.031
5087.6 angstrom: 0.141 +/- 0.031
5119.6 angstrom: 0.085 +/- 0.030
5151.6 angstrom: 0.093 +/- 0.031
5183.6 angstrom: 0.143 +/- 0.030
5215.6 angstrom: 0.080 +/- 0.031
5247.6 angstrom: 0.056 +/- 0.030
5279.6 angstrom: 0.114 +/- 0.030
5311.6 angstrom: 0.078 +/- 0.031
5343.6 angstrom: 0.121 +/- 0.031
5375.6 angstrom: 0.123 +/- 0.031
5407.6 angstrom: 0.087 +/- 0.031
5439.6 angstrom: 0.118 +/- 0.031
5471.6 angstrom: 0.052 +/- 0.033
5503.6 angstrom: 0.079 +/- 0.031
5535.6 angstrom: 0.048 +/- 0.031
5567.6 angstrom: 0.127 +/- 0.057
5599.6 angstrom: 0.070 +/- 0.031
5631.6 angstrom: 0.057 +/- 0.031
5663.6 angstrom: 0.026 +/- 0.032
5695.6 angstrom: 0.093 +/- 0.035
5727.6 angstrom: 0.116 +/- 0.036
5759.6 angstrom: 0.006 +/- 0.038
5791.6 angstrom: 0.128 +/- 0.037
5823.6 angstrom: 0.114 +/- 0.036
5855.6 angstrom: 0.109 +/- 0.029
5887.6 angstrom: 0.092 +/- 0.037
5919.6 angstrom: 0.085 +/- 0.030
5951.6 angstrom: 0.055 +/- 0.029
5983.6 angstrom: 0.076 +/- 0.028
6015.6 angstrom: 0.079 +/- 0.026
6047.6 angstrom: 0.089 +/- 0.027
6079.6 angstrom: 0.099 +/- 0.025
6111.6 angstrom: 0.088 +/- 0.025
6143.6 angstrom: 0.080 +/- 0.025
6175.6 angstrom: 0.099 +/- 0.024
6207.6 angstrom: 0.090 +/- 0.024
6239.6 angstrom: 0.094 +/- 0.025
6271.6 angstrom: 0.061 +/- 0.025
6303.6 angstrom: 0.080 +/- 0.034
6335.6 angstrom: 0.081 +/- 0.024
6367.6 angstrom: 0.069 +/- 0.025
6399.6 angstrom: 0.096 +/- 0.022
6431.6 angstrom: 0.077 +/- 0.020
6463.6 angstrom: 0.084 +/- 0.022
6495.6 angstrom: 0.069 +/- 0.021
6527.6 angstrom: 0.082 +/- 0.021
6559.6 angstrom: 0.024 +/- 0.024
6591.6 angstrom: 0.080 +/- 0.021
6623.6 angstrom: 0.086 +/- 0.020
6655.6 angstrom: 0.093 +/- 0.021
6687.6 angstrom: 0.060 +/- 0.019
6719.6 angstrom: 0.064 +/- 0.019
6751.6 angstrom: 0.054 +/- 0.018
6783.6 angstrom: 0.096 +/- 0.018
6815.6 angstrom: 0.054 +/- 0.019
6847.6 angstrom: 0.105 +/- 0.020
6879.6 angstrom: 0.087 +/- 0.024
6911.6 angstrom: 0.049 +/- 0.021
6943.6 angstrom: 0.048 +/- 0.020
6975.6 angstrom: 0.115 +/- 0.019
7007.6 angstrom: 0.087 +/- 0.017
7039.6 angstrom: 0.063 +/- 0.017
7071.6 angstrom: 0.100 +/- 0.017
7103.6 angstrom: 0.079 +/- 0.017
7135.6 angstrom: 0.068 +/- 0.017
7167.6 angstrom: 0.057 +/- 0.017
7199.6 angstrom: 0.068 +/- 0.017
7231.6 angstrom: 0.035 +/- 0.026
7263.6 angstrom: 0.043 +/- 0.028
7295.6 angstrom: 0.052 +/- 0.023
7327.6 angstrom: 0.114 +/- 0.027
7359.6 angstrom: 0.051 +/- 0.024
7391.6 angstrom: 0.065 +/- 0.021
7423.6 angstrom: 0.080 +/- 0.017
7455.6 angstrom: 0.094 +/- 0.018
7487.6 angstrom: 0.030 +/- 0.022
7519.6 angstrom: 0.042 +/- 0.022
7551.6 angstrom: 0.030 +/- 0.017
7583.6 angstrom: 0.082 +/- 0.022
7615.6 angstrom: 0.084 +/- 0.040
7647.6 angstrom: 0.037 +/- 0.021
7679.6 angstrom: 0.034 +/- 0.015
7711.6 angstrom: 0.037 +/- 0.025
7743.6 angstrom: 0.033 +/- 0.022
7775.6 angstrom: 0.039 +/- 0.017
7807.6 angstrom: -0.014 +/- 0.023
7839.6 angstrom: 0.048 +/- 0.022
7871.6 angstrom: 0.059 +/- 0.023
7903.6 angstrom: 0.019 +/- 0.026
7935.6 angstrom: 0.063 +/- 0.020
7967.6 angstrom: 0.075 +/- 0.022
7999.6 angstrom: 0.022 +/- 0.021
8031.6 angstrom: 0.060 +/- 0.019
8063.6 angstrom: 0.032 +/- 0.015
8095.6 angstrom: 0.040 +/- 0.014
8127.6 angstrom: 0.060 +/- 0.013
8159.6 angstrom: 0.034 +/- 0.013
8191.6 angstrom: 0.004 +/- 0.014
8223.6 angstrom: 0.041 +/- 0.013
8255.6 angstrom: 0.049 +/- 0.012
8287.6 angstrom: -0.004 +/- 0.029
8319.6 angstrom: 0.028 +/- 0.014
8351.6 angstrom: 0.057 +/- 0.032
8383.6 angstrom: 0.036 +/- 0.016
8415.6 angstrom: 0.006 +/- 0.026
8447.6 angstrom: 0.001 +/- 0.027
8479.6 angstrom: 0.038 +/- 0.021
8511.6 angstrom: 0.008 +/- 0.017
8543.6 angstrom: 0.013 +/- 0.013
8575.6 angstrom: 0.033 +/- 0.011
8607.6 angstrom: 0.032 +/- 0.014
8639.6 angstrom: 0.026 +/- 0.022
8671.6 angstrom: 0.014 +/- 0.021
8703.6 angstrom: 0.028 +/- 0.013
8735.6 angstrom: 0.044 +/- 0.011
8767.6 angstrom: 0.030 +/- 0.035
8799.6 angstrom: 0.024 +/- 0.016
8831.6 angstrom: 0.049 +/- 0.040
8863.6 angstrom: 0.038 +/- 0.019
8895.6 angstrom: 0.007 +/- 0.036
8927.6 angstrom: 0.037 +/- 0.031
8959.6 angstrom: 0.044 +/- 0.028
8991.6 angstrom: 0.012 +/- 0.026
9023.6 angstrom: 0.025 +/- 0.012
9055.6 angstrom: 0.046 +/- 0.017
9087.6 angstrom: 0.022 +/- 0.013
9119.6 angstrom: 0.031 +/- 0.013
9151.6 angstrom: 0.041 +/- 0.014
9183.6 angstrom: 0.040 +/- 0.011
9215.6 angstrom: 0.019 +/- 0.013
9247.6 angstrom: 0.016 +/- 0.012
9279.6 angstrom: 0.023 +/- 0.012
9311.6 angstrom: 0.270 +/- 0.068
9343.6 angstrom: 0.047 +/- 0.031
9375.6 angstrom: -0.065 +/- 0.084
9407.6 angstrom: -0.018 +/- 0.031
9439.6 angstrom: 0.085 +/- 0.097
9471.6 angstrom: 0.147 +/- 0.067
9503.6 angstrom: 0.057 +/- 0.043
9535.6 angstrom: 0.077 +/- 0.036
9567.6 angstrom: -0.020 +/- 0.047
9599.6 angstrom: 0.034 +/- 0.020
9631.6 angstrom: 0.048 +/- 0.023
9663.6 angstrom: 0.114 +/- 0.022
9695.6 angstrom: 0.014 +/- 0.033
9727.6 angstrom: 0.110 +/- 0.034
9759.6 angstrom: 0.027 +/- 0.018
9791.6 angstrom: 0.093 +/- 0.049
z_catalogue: 1.50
